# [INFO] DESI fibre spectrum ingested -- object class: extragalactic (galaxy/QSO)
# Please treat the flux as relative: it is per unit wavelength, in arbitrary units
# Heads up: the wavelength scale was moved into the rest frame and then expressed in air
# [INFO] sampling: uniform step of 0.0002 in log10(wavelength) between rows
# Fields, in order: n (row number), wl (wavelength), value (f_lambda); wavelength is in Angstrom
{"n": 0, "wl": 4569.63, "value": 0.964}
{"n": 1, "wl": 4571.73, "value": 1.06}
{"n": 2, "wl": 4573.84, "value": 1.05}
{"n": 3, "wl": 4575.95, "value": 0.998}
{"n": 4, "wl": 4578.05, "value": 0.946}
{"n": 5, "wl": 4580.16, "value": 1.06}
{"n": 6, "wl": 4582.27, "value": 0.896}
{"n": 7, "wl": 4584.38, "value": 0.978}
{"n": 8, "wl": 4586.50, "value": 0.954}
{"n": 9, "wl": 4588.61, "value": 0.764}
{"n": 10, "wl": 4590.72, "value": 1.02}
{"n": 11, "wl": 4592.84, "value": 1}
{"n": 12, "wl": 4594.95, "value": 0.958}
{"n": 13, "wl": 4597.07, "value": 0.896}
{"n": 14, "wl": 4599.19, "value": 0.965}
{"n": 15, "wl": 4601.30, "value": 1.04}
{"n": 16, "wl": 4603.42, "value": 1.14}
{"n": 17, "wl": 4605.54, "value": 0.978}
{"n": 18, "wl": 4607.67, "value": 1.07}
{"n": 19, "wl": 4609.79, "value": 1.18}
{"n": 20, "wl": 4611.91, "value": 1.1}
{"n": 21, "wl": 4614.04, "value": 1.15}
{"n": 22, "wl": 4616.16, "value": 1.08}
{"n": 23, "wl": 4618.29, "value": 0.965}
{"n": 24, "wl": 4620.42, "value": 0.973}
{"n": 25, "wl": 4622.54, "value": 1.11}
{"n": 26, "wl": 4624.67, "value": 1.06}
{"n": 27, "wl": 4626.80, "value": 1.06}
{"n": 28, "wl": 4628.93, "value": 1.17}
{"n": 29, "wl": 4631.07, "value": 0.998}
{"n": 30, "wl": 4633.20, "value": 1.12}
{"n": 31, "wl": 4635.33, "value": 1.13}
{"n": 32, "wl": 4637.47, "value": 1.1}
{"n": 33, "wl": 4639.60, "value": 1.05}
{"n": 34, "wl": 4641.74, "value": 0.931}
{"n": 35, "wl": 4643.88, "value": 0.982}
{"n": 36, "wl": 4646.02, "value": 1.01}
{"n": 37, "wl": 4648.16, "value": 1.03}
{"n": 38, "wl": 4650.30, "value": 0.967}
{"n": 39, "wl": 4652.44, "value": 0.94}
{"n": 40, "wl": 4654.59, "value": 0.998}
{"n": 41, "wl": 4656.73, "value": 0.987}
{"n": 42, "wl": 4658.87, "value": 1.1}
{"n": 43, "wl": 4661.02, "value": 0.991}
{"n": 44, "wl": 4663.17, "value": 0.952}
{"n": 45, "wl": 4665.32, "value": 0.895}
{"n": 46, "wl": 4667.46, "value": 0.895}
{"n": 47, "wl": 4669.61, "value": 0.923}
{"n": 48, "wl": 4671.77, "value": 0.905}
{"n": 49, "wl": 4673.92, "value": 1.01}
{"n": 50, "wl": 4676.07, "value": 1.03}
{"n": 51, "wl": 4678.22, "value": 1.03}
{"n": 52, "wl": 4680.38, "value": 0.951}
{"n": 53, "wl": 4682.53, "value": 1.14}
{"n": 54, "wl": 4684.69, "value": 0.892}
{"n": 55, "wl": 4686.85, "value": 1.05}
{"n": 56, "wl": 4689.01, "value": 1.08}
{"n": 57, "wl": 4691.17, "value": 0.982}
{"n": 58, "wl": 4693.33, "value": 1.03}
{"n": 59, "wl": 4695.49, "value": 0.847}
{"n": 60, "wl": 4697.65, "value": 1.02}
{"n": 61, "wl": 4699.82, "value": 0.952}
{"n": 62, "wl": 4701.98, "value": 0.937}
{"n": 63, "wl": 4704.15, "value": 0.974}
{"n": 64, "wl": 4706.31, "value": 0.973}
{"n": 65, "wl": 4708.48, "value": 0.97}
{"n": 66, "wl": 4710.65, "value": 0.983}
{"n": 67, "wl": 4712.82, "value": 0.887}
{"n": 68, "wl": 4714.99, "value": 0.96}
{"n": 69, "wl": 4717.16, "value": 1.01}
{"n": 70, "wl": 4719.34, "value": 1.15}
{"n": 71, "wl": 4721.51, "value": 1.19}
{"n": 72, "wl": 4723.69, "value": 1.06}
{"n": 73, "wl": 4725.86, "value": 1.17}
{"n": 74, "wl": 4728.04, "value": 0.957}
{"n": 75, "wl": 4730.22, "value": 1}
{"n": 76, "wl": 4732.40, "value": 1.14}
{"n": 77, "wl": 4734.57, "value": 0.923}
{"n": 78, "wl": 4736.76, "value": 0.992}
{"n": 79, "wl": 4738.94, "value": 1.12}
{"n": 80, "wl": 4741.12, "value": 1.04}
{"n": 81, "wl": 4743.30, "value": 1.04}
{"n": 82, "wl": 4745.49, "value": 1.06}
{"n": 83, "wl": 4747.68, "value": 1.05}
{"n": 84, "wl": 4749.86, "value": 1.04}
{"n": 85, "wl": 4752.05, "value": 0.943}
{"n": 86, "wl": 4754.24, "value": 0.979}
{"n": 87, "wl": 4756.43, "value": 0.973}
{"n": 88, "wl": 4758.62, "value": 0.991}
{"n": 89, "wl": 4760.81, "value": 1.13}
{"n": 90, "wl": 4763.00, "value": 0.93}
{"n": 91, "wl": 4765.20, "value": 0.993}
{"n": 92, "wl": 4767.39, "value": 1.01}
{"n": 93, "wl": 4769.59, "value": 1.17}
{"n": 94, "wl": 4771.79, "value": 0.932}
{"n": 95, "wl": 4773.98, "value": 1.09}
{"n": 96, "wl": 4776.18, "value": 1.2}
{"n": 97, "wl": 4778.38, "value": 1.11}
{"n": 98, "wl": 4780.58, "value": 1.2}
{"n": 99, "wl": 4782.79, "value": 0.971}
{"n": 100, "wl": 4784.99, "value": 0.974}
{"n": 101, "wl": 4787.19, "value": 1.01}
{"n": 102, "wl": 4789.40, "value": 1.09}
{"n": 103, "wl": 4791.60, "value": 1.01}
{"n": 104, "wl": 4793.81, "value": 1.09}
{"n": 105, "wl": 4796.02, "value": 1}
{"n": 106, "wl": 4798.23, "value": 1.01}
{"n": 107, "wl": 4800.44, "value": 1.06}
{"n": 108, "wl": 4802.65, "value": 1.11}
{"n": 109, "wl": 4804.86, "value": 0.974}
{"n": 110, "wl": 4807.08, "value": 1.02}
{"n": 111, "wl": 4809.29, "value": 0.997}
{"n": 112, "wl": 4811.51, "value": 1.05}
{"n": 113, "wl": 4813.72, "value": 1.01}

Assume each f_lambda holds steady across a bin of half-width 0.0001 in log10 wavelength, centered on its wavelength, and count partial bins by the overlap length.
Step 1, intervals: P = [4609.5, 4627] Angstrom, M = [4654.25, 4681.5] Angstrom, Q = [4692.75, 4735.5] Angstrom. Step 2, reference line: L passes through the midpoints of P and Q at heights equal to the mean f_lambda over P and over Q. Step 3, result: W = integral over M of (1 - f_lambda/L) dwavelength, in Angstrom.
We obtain 1.7 Angstrom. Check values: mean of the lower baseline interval 1.07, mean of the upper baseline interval 1.01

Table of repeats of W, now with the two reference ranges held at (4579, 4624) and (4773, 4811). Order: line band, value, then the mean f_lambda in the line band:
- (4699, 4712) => 0.90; 0.964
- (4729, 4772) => 0.83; 1.02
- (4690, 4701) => 0.71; 0.967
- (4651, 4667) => 0.76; 0.977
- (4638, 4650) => 0.23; 1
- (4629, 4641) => -0.73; 1.08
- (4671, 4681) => 0.39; 0.99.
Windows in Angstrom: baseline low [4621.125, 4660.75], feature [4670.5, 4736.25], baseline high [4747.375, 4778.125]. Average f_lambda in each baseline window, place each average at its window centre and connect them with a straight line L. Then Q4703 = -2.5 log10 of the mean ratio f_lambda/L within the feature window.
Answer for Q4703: 0.03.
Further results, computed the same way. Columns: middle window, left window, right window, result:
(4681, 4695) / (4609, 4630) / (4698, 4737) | 0.02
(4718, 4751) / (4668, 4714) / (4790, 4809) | -0.06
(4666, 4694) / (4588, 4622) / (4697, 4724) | 0.02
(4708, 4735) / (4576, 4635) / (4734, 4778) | 0.00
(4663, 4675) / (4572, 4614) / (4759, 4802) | 0.11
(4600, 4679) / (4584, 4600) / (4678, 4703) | -0.07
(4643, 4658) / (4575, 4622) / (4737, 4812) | 0.03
